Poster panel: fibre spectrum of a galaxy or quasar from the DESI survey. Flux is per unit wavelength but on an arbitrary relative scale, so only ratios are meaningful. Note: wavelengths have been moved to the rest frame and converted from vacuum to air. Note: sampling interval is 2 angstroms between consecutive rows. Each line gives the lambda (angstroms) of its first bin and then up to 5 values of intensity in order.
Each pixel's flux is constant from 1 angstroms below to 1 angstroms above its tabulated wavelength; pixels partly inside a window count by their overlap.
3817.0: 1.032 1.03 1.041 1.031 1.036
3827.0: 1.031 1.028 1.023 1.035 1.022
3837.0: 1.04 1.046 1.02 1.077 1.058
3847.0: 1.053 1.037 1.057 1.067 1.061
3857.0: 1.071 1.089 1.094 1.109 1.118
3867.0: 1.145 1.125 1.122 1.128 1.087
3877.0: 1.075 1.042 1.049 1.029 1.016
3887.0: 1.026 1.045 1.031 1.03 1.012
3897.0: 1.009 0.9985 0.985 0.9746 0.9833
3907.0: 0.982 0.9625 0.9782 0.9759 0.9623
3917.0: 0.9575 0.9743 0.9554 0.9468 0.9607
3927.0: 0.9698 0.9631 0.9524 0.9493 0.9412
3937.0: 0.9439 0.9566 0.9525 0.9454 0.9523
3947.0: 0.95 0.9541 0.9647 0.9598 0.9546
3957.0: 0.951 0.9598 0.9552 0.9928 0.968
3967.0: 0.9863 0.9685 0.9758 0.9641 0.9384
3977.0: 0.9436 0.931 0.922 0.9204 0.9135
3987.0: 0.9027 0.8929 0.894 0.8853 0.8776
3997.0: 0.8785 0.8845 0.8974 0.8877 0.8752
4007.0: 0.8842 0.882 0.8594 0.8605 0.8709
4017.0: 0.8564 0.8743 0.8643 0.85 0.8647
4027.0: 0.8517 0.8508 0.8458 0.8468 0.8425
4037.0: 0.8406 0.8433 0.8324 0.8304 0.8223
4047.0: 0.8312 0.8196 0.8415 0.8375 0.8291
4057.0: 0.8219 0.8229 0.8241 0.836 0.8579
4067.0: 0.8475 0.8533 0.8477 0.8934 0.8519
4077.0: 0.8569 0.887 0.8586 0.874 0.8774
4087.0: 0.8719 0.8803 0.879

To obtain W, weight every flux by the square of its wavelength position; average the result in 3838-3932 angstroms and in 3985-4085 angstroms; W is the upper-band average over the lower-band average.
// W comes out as 0.9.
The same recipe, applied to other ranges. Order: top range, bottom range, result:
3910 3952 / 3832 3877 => 0.93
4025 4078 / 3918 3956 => 0.93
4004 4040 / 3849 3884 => 0.86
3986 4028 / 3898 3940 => 0.95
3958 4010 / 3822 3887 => 0.93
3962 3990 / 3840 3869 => 0.93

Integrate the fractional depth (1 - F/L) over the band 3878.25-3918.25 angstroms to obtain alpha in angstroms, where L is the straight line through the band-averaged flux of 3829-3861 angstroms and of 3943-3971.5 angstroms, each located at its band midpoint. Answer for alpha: 0.3 angstroms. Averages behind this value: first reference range 1.05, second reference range 0.963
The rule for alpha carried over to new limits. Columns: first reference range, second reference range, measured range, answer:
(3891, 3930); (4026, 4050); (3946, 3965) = -0.6 angstroms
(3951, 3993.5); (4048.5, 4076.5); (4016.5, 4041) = 0.8 angstroms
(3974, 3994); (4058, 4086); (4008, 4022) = 0.4 angstroms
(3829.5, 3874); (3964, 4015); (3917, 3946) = 0.7 angstroms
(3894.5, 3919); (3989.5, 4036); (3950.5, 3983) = -1.4 angstroms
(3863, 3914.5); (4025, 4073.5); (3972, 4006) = 0.3 angstroms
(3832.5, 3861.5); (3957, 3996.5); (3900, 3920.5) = 0.5 angstroms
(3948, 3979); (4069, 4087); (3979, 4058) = 4.5 angstroms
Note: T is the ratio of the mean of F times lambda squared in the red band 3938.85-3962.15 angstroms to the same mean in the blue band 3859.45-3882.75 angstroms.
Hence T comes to 0.91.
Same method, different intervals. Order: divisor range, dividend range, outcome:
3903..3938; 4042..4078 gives 0.94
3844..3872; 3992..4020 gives 0.87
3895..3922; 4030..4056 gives 0.91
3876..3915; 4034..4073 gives 0.90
